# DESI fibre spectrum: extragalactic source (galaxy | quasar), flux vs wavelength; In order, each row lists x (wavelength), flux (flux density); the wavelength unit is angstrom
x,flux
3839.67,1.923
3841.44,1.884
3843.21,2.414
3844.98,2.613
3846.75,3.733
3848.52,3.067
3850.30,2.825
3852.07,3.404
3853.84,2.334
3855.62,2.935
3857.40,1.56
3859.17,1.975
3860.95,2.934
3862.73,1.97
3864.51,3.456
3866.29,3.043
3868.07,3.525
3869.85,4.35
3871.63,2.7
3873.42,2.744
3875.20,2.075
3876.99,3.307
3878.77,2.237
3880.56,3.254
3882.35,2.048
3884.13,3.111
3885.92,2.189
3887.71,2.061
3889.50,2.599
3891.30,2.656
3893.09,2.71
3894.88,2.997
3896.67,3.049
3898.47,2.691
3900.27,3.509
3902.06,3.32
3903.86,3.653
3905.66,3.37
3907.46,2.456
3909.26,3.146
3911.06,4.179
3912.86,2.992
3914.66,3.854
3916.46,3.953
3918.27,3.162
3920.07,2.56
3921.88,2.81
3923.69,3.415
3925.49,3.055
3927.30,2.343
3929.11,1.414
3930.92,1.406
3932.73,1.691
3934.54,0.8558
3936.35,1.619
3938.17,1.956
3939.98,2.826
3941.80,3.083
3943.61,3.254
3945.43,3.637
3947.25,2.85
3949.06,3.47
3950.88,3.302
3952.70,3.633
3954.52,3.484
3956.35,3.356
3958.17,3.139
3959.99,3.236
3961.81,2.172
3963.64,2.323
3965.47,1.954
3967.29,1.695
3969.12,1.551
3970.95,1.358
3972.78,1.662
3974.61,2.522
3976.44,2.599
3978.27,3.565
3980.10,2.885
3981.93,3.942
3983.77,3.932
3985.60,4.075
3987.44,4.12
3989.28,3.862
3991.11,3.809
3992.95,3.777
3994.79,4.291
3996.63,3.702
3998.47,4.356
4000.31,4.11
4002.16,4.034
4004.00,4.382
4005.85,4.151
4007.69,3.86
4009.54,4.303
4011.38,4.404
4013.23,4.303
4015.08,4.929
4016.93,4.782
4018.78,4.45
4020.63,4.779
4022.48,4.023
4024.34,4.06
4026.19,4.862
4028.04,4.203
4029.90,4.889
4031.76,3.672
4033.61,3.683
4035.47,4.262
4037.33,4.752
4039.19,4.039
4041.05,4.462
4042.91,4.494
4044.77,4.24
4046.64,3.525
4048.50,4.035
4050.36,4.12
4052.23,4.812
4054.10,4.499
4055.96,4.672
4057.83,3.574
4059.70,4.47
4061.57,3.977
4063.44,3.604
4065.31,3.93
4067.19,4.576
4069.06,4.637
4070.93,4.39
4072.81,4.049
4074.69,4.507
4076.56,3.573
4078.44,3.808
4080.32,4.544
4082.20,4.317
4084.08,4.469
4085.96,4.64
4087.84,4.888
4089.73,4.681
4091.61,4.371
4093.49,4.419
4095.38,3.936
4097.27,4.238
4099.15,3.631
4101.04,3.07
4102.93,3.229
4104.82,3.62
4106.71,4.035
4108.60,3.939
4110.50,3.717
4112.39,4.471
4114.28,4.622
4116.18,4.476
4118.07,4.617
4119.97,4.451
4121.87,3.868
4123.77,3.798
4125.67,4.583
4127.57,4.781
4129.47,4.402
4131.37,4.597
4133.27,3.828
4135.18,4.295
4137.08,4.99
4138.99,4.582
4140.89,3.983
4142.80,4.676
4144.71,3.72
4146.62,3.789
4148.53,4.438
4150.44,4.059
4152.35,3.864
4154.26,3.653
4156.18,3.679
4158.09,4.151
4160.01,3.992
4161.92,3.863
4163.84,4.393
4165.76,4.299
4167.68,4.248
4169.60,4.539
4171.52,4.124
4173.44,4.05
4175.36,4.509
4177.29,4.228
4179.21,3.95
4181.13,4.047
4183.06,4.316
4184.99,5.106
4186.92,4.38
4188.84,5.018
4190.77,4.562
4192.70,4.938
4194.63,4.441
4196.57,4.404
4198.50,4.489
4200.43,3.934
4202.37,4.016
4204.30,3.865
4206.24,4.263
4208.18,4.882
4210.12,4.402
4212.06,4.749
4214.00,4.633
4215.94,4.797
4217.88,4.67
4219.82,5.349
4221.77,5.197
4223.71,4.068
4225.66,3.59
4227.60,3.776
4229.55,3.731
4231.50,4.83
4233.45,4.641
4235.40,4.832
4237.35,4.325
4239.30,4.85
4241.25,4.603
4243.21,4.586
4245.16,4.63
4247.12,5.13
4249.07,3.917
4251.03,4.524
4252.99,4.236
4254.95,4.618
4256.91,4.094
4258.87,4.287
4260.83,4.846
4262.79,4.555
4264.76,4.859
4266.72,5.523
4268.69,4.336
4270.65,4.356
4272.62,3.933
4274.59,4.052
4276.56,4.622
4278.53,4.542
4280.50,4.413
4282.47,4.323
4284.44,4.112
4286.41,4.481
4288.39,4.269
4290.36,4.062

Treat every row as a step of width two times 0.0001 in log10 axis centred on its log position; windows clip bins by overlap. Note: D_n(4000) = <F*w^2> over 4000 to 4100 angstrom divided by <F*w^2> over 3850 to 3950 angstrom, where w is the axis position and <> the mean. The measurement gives 1.65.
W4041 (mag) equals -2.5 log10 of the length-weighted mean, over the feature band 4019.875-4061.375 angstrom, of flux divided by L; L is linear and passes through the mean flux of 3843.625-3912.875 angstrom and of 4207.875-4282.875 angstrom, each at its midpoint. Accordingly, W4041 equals -0.18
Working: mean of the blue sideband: 2.89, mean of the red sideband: 4.52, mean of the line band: 4.27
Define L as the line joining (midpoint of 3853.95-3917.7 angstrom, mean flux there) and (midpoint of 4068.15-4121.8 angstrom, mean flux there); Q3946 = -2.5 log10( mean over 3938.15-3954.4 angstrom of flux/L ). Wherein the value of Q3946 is 0.03 mag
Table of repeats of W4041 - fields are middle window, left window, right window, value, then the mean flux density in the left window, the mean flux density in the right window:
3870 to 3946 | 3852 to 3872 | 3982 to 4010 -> 0.17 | 2.83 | 4.04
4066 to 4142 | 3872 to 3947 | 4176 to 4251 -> -0.10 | 2.76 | 4.48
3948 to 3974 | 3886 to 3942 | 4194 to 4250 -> 0.15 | 2.74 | 4.47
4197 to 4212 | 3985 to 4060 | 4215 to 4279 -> 0.04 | 4.24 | 4.51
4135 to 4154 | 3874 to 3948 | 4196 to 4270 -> -0.05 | 2.76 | 4.5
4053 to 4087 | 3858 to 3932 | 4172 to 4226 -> -0.12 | 2.88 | 4.47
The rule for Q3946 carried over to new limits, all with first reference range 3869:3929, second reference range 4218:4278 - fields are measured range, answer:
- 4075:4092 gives -0.16 mag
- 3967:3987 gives 0.19 mag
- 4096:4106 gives 0.08 mag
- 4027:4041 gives -0.19 mag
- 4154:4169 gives 0.02 mag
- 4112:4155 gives -0.08 mag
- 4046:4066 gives -0.13 mag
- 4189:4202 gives -0.05 mag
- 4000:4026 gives -0.25 mag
